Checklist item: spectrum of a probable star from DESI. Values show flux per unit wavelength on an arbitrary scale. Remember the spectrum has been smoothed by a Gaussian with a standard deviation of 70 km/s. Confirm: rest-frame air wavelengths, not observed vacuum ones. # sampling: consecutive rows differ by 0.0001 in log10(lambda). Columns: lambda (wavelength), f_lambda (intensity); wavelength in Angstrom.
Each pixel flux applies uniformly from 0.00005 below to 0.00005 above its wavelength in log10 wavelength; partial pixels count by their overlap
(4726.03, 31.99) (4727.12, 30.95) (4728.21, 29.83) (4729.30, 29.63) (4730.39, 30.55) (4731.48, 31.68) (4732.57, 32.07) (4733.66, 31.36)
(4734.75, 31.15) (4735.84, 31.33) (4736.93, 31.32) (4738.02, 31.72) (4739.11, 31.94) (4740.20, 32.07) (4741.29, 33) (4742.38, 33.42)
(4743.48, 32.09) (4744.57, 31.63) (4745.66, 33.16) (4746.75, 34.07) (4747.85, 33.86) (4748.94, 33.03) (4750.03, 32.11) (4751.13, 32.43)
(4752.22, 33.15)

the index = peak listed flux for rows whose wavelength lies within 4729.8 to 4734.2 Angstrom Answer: 32.07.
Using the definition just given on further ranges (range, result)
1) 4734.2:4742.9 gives 33.42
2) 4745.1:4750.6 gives 34.07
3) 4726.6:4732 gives 31.68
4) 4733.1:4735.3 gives 31.36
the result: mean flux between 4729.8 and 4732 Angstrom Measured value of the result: 31.1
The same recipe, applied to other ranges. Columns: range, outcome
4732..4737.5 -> 31.5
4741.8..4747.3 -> 32.9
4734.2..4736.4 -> 31.3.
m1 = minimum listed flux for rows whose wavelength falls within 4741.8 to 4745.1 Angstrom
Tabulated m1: 31.63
